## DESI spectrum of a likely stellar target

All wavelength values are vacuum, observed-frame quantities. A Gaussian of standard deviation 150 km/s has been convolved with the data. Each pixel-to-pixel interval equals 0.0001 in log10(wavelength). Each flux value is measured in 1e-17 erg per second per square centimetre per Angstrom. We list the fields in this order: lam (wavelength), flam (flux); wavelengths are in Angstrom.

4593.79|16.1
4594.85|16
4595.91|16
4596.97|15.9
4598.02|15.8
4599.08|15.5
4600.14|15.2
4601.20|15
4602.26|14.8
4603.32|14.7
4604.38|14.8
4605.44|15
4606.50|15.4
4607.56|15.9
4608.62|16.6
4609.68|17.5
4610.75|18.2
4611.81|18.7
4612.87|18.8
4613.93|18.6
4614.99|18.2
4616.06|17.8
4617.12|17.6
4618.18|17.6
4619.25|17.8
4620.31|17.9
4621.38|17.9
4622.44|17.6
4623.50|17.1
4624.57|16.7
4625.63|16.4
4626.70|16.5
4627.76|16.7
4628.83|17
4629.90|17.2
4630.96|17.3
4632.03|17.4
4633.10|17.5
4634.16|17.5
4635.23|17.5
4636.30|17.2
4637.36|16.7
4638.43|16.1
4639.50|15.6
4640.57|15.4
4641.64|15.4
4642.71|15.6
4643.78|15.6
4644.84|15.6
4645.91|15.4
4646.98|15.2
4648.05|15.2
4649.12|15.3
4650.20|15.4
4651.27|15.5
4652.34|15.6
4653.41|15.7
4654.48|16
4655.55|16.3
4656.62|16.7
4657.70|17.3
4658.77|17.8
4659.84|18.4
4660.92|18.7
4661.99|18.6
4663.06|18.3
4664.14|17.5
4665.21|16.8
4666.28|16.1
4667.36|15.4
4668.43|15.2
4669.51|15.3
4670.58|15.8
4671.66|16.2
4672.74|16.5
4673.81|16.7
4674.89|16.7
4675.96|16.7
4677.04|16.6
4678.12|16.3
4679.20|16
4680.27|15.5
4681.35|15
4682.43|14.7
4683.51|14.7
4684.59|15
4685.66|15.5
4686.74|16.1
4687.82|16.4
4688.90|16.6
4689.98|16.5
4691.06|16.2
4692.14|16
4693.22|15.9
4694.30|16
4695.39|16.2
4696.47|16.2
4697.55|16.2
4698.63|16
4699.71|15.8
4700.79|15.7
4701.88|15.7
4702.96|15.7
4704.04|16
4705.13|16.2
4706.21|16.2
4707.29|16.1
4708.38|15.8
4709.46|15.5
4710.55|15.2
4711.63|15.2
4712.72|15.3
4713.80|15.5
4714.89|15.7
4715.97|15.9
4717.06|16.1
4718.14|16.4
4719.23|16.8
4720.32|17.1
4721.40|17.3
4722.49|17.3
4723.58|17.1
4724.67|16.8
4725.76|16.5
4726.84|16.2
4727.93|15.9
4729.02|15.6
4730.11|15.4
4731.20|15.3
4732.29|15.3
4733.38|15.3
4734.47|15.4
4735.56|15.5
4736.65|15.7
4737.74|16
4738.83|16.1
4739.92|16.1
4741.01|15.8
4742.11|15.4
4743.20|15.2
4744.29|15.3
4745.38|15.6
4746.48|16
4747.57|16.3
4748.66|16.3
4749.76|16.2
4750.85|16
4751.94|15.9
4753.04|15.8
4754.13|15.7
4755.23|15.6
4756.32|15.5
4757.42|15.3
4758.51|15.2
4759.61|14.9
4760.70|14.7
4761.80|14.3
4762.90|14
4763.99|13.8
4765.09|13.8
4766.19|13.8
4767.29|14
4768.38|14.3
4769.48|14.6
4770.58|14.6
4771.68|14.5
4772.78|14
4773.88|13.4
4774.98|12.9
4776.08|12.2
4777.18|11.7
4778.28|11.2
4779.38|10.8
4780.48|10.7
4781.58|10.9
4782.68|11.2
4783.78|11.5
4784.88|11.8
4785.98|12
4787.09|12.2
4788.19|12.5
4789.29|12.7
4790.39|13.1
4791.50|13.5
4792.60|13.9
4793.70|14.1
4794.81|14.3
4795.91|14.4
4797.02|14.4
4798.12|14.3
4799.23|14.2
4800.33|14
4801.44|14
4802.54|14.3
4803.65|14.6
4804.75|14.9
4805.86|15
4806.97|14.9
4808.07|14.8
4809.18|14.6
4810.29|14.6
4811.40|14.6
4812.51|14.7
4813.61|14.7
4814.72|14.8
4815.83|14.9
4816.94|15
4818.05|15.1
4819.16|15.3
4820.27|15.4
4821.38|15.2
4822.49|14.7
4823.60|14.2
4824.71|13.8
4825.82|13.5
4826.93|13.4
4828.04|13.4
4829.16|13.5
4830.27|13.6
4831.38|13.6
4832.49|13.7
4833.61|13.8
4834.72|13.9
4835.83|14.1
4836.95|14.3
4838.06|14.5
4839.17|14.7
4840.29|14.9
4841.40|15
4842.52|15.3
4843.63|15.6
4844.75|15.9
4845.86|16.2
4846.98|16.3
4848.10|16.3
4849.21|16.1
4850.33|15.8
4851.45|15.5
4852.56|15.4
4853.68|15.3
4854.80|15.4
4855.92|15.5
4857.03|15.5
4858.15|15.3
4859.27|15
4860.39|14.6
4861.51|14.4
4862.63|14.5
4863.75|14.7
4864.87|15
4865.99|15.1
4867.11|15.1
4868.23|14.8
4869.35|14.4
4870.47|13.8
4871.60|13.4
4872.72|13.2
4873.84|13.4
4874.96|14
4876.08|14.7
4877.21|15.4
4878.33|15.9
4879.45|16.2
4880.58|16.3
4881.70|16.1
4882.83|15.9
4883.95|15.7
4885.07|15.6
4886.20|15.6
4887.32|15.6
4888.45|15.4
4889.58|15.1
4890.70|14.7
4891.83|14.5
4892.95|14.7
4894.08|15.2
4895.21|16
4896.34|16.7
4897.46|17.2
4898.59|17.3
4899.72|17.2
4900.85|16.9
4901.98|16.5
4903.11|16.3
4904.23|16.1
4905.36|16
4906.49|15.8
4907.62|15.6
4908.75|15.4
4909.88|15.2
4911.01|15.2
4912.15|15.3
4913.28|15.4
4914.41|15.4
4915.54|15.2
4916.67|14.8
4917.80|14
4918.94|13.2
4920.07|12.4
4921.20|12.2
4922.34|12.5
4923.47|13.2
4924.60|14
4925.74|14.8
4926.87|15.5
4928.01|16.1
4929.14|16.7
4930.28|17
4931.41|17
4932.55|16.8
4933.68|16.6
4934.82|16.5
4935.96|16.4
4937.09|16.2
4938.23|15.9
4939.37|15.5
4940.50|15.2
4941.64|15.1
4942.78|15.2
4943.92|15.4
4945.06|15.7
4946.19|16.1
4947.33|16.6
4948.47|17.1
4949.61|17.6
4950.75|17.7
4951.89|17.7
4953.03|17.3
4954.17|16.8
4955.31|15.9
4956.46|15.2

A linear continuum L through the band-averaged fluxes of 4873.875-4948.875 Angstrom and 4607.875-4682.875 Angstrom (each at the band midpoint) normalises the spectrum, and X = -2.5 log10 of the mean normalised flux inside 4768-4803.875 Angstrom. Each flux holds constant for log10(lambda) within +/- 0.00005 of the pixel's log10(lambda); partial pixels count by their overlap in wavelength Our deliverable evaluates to 0.22 mag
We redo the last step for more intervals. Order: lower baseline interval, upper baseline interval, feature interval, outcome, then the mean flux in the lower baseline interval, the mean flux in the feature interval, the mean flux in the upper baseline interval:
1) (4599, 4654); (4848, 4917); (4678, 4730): 0.01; 16.5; 16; 15.4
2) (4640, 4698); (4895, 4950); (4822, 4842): 0.13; 16.1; 14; 15.6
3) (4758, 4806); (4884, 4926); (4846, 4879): -0.03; 13.4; 15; 15.2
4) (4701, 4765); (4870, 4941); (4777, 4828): 0.14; 15.7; 13.7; 15.4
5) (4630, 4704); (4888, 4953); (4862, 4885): 0.06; 16.2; 14.9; 15.6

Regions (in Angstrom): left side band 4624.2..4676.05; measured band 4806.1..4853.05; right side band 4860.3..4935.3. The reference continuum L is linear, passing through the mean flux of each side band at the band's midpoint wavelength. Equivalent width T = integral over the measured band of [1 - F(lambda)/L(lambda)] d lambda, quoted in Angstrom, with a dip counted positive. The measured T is 2.49 Angstrom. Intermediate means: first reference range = 16.5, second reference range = 15.2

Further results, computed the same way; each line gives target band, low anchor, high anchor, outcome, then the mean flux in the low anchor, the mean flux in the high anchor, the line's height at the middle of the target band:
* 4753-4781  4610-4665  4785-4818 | 1.6 Angstrom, 16.9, 14.1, 14.7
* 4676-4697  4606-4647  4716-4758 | 0.7 Angstrom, 17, 16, 16.4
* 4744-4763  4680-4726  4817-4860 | 0.1 Angstrom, 16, 14.8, 15.6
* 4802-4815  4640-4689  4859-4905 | 0.7 Angstrom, 16.1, 15.3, 15.6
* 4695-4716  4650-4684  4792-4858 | 0.2 Angstrom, 16.4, 14.7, 16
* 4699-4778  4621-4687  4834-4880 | 2.0 Angstrom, 16.4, 15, 15.8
